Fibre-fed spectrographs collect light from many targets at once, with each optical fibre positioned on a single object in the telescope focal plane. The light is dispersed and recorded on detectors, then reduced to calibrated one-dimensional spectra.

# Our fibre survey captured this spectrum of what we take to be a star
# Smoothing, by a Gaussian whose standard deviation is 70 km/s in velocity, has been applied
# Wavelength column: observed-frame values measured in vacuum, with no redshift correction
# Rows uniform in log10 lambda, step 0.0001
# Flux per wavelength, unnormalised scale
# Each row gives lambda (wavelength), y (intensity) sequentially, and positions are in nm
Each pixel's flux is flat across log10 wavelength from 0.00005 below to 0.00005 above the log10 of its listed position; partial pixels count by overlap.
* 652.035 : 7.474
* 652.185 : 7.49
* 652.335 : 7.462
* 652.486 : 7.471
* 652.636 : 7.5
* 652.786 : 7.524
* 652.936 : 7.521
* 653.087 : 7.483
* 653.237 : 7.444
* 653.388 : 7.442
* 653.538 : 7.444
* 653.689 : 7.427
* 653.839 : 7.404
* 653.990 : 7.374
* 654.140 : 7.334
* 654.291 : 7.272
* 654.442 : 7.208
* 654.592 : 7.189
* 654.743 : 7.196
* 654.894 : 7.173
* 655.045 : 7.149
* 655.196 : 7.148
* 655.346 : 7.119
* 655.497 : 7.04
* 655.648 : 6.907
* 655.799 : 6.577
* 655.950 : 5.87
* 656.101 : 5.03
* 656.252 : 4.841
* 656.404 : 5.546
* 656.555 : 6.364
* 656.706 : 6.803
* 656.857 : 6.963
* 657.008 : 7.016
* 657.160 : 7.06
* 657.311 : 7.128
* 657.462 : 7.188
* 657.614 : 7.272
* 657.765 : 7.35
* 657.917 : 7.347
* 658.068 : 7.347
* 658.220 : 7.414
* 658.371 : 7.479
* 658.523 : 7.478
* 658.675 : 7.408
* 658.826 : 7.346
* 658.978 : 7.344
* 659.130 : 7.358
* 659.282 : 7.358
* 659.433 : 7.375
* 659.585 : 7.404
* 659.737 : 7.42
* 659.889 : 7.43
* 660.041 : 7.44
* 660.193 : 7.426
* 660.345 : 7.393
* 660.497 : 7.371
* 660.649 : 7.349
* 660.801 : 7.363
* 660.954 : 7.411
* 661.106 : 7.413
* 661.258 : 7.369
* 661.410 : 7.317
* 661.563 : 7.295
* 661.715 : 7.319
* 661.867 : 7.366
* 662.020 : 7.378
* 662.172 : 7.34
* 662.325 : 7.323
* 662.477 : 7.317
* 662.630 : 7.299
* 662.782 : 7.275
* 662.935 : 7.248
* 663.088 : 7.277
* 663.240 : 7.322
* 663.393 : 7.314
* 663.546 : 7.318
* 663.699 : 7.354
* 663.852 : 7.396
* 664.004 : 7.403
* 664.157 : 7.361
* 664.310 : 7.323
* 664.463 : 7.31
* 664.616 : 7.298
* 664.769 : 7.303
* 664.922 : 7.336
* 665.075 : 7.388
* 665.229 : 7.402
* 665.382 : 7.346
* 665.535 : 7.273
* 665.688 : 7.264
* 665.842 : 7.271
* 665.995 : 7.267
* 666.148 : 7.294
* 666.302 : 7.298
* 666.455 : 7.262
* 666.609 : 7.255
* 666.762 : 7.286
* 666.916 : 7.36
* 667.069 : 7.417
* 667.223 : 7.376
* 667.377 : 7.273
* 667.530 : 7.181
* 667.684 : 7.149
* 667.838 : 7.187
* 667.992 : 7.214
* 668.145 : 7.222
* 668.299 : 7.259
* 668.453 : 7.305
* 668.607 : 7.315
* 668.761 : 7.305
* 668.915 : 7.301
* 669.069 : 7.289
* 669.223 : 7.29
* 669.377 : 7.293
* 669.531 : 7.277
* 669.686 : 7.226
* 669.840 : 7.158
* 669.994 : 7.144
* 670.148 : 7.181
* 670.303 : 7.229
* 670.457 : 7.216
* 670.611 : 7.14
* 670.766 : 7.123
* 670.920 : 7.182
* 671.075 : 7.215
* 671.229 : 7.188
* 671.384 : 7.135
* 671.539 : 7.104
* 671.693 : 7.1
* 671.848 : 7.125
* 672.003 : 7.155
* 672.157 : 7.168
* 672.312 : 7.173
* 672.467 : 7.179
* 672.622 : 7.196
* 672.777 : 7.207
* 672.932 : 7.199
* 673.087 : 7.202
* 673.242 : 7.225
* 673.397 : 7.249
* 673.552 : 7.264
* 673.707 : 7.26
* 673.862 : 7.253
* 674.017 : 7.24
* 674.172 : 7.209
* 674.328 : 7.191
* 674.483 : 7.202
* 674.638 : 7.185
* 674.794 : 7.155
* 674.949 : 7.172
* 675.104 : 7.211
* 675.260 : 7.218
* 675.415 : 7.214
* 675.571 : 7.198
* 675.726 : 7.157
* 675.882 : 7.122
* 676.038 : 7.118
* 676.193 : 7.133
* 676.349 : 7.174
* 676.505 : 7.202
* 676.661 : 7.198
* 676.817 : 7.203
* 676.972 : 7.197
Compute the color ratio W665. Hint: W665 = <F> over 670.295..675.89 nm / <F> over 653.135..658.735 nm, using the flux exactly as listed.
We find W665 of 1.03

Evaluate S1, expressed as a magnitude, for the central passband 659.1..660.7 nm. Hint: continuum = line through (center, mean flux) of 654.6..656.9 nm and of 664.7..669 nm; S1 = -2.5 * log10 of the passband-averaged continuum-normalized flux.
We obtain -0.09 mag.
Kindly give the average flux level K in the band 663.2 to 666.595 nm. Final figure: 7.32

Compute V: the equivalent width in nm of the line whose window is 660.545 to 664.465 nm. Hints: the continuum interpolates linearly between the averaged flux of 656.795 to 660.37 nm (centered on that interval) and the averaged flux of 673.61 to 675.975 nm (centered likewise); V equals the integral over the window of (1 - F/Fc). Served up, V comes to -0.02 nm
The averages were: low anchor 7.32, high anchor 7.2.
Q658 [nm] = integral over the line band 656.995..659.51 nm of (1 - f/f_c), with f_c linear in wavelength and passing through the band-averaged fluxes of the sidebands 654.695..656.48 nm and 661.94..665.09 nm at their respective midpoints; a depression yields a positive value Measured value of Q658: -0.21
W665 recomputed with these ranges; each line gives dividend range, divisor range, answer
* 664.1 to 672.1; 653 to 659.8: 1.03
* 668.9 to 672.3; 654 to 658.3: 1.05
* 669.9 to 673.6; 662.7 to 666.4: 0.98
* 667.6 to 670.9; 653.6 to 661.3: 1.02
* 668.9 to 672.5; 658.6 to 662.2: 0.97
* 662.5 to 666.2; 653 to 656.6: 1.06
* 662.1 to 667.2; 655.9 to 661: 1.04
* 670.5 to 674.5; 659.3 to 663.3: 0.98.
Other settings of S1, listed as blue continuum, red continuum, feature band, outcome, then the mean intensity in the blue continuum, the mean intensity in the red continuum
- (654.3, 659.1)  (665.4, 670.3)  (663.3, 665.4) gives -0.03 mag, 6.92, 7.26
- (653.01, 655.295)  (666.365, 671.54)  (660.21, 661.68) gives -0.01 mag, 7.31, 7.24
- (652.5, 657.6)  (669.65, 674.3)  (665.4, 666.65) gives -0.02 mag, 6.97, 7.19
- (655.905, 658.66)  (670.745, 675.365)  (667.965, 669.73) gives -0.03 mag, 6.77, 7.19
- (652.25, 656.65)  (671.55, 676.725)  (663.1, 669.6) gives -0.03 mag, 6.98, 7.19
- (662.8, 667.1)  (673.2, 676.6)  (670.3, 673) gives 0.01 mag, 7.32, 7.2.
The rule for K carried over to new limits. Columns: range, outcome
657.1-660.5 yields 7.36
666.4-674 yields 7.22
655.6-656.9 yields 6.06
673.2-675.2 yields 7.22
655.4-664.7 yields 7.15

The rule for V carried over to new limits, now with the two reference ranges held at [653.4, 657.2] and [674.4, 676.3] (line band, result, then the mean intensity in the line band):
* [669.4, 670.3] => -0.016 nm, 7.2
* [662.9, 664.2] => -0.068 nm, 7.34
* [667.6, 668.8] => -0.033 nm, 7.24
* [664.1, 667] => -0.127 nm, 7.31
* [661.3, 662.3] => -0.057 nm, 7.33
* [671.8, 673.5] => -0.015 nm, 7.19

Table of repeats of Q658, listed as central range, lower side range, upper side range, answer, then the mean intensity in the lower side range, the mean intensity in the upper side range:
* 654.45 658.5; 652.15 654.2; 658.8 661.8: 0.31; 7.45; 7.38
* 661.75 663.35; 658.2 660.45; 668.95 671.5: 0.01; 7.41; 7.2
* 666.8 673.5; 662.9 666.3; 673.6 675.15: 0.04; 7.32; 7.21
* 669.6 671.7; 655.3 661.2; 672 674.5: 0.00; 7.05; 7.21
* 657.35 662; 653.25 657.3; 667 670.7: -0.26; 6.85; 7.25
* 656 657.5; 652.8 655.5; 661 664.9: 0.20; 7.31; 7.33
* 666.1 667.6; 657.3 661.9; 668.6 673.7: -0.01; 7.37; 7.2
